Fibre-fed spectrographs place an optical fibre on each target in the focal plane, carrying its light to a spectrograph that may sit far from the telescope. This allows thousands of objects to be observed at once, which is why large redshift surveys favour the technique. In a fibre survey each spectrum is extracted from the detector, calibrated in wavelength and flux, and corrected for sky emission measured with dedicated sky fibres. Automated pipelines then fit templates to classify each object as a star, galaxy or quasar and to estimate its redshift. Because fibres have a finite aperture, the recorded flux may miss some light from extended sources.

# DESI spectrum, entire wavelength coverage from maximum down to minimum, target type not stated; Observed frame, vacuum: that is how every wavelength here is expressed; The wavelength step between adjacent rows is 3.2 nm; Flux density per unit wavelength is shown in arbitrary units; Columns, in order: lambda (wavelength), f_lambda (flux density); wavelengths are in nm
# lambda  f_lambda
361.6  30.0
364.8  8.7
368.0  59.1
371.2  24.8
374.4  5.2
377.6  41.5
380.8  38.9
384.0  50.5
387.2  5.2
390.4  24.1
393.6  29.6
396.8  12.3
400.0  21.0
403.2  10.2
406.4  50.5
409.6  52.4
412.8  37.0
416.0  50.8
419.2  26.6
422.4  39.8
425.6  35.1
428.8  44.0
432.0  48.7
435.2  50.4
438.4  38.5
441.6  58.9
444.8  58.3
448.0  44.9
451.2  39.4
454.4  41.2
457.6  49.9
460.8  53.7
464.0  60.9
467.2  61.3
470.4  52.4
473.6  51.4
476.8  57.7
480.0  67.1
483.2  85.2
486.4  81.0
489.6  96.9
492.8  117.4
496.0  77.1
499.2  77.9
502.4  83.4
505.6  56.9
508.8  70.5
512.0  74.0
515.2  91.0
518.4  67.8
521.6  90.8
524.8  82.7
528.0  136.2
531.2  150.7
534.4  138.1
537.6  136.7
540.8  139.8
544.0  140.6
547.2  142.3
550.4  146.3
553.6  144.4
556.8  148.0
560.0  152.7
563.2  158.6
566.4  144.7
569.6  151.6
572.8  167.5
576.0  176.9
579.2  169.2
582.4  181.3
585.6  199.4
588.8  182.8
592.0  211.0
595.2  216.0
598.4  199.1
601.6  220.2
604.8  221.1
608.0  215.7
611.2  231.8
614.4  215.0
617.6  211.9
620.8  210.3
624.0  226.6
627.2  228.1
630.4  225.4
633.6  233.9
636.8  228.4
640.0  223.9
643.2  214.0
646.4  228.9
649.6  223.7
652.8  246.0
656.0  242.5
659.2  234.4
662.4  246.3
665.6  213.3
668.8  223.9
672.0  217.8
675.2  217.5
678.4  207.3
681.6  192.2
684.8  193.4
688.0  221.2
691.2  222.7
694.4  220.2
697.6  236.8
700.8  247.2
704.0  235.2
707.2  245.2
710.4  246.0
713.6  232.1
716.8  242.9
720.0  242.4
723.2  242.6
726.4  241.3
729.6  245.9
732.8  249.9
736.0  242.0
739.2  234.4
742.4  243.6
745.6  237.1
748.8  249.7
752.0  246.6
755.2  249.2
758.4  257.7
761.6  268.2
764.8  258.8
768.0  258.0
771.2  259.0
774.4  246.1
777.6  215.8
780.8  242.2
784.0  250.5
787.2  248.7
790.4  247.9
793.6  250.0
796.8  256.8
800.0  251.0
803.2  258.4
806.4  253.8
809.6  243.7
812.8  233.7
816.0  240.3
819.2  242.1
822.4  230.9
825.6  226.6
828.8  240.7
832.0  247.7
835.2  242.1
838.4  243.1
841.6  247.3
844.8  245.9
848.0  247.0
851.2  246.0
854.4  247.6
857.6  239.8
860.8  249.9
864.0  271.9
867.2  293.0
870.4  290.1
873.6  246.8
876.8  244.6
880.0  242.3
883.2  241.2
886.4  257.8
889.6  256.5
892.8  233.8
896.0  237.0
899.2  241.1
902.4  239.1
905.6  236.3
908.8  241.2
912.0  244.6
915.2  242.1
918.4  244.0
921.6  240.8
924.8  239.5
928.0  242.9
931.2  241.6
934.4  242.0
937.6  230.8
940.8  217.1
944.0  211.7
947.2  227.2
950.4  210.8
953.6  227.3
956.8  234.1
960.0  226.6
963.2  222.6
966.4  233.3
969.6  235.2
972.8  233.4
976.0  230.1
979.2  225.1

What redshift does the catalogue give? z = 0.32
